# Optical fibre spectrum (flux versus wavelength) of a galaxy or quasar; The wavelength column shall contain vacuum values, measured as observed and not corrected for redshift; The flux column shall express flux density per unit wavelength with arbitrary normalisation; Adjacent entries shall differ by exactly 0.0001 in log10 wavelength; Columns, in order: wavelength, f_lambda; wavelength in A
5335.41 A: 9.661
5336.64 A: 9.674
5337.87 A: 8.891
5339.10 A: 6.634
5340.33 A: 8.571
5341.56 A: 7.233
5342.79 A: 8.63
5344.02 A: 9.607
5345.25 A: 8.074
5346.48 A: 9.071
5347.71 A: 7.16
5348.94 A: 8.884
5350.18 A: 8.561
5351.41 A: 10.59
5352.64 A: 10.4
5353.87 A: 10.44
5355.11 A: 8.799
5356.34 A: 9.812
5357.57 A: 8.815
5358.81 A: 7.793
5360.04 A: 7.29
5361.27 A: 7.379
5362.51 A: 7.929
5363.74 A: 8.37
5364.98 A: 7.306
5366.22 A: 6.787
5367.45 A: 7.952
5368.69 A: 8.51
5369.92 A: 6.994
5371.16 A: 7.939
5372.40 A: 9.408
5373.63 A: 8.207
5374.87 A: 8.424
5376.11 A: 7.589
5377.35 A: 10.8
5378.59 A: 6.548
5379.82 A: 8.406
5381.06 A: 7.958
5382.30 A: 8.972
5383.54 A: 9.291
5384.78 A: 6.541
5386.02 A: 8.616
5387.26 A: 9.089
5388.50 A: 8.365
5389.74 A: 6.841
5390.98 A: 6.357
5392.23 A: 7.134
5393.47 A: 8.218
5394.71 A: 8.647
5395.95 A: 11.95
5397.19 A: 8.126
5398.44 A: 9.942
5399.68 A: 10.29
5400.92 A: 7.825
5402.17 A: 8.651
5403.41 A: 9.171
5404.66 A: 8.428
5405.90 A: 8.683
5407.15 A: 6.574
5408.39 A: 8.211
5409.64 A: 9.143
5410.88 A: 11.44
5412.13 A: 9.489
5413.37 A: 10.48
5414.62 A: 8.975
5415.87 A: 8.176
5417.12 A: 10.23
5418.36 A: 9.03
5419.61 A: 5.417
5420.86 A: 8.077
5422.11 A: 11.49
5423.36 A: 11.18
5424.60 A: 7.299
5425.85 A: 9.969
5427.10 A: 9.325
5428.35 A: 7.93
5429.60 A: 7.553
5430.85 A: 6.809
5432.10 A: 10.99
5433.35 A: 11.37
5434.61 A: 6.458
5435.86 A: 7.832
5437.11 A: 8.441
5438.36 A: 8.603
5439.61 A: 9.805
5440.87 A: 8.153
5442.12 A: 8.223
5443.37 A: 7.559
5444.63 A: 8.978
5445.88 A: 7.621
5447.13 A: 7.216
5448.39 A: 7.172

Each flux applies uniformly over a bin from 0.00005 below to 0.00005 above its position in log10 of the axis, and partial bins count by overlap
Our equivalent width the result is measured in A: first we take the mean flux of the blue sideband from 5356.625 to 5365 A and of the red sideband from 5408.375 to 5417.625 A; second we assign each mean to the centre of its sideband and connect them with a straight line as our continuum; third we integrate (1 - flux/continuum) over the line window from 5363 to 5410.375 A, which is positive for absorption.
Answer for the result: 2.3 A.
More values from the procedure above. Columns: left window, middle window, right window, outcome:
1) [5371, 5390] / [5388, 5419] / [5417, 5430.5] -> -0.85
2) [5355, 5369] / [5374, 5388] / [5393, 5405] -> 0.36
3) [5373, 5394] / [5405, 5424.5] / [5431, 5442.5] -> -1.25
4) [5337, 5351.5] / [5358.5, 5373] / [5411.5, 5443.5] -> 1.24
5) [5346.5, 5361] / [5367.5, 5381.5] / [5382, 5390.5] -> 0.35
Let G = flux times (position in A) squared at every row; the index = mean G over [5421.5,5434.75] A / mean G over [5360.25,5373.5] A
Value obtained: 1.20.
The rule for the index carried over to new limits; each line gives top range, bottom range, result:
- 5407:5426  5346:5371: 1.11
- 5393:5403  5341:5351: 1.11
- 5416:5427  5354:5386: 1.13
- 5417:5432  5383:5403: 1.04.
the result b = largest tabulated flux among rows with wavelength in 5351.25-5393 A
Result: 10.8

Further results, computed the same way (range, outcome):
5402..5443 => 11.49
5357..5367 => 8.815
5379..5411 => 11.95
